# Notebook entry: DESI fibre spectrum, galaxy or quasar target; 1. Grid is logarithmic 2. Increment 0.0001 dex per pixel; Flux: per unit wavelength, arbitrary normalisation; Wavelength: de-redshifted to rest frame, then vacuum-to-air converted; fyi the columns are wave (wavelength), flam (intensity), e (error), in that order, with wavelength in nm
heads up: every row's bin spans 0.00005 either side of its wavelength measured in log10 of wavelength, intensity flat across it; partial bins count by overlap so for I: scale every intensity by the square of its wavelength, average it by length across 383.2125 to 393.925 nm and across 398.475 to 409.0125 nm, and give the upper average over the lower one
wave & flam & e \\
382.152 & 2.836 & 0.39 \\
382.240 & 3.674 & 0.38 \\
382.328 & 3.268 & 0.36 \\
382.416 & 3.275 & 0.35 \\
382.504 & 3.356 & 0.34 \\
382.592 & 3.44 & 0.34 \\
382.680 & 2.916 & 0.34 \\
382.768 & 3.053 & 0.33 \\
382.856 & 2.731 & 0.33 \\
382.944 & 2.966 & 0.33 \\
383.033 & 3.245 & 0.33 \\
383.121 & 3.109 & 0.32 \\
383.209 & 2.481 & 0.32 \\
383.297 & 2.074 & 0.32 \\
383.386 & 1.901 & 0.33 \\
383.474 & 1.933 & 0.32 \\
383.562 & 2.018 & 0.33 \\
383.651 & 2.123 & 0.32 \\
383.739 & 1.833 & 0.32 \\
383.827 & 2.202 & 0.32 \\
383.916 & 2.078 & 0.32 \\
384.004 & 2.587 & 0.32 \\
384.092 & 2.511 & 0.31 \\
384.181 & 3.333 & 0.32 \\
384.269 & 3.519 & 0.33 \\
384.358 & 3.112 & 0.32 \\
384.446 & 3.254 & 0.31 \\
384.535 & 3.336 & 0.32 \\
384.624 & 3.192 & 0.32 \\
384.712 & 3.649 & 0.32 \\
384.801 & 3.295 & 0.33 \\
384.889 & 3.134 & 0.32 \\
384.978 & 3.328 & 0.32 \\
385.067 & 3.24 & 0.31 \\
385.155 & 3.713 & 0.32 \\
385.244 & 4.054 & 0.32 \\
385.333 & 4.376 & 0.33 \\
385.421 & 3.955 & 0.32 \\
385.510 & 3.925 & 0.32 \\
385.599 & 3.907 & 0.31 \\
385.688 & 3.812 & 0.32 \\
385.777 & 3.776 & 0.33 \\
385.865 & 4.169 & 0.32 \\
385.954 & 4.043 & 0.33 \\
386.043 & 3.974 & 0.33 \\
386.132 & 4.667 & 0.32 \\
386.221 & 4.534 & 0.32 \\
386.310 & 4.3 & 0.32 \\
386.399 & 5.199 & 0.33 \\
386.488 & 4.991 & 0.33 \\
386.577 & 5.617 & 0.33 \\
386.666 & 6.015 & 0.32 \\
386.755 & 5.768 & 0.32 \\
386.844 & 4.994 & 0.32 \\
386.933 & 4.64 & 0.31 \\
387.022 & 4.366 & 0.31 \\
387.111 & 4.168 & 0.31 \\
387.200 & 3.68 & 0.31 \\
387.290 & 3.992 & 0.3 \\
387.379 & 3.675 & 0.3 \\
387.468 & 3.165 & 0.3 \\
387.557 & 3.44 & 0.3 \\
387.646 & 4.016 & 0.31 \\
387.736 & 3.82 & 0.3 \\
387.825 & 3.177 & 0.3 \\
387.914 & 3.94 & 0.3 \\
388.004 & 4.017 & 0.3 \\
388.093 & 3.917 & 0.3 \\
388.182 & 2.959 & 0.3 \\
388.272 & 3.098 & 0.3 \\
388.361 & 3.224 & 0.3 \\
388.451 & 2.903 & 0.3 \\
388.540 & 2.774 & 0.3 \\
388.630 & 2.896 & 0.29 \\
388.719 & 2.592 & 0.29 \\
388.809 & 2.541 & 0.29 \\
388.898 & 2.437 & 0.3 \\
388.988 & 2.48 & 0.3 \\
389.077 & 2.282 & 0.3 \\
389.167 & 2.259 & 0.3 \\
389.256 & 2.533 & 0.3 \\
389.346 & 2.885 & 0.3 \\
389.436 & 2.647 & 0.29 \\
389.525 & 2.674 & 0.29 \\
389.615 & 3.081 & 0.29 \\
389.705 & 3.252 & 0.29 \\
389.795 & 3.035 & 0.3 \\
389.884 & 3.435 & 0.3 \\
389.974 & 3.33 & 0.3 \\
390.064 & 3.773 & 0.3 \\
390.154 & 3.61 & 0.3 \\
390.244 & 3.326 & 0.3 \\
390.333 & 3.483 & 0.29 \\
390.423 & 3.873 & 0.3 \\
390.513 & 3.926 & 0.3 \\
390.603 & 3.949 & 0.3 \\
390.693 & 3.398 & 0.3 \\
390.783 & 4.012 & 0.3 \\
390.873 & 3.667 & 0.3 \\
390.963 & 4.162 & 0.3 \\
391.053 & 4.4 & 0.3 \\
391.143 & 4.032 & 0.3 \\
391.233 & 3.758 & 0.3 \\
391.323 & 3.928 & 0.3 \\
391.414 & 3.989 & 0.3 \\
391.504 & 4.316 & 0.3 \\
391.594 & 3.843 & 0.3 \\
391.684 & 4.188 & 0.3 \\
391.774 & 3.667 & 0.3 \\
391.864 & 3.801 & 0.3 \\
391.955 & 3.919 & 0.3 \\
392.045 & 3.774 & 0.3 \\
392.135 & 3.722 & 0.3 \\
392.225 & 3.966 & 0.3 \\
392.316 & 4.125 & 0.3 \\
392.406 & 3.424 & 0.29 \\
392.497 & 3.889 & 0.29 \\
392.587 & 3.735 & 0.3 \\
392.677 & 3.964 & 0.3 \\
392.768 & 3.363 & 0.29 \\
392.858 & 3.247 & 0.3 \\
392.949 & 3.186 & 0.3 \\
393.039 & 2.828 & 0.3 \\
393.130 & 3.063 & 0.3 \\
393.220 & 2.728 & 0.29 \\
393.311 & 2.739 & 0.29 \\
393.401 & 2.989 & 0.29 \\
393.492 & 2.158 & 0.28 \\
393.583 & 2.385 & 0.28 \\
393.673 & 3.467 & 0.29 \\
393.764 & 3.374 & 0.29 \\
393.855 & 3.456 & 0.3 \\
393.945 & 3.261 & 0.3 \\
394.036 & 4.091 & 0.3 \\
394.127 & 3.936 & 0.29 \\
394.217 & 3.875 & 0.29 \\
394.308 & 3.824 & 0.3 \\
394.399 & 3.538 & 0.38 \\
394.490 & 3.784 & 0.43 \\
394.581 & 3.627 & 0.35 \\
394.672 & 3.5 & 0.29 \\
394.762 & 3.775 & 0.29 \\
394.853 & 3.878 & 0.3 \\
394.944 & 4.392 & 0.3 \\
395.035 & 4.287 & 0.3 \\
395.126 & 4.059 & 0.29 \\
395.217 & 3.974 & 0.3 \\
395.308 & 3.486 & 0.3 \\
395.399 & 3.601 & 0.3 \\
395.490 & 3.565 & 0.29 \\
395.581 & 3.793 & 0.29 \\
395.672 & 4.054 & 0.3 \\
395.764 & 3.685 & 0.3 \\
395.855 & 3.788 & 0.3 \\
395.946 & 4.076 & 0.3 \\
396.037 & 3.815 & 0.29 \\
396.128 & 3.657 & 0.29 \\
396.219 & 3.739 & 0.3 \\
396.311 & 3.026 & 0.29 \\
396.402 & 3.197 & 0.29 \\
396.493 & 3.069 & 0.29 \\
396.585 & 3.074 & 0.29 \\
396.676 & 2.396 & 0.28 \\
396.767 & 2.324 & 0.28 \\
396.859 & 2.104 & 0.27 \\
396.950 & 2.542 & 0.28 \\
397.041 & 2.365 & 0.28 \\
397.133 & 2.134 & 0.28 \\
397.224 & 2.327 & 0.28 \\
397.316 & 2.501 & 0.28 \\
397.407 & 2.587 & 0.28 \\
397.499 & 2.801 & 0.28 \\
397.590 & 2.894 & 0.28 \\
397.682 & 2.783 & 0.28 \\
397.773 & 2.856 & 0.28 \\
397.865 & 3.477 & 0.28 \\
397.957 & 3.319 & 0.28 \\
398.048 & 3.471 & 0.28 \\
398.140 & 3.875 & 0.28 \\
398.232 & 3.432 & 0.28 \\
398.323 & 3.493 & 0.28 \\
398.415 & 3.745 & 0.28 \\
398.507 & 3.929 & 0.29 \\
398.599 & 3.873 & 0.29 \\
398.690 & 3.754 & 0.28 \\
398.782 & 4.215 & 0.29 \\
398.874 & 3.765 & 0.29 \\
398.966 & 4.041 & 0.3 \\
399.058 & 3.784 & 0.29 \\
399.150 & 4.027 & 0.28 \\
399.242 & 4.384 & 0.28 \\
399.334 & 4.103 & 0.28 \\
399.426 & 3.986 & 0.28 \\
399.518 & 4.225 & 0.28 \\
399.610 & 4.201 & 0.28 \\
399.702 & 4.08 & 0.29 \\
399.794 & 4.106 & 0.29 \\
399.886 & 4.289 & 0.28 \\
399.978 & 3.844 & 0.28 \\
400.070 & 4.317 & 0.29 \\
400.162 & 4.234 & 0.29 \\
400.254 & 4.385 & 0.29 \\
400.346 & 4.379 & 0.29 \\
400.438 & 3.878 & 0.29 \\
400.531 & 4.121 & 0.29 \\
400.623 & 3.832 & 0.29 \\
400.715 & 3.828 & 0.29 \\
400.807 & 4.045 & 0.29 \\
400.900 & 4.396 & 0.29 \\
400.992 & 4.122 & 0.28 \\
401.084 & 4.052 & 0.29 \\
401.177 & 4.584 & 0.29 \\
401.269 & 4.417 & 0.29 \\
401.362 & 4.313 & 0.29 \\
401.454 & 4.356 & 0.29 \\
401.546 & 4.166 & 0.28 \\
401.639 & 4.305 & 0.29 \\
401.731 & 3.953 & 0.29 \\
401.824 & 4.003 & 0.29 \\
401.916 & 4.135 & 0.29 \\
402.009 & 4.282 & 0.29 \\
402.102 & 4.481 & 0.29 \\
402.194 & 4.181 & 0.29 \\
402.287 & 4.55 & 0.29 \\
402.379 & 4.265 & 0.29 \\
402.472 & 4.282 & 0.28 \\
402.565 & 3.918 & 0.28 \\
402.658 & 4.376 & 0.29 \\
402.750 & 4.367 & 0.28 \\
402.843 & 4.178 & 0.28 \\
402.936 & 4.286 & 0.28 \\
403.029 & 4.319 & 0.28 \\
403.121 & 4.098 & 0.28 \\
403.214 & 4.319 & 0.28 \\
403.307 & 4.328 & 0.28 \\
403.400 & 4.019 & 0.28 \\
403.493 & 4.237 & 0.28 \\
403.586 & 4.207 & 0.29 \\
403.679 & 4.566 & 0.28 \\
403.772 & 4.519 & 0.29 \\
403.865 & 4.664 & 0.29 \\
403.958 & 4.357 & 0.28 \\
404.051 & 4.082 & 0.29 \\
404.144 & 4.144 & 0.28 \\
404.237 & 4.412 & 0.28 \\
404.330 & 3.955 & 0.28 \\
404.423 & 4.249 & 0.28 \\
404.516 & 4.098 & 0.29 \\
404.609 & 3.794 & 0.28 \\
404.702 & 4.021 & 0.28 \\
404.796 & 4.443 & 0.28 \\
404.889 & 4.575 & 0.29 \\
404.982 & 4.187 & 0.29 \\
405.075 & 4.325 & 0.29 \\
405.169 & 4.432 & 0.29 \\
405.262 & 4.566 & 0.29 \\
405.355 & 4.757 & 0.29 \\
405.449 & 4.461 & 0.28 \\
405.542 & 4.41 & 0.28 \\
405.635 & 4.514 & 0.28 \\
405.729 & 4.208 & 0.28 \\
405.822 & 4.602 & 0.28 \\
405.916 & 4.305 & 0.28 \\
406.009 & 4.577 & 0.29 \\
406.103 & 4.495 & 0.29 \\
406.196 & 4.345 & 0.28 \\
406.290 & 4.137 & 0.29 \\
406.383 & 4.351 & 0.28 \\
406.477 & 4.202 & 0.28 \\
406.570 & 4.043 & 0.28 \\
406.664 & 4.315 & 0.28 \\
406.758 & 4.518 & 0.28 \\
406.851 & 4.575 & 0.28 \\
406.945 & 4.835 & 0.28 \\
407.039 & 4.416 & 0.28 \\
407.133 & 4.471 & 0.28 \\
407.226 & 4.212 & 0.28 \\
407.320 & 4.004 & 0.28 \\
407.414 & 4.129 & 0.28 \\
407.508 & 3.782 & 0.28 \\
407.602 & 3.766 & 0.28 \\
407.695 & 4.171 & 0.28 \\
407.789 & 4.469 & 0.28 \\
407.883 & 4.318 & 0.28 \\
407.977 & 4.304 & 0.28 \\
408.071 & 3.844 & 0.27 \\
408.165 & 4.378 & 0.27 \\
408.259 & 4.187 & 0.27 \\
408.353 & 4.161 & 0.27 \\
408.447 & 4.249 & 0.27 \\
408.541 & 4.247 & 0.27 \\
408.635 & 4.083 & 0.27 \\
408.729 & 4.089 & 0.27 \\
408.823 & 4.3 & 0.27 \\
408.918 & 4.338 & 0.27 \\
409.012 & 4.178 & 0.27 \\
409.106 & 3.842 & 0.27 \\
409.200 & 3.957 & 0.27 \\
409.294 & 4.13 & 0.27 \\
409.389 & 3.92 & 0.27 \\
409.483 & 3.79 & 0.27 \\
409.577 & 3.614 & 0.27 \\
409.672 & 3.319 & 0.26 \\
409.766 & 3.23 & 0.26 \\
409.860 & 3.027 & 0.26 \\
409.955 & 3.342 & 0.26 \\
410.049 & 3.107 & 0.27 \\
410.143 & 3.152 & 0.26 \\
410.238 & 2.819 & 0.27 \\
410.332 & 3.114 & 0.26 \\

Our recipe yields 1.31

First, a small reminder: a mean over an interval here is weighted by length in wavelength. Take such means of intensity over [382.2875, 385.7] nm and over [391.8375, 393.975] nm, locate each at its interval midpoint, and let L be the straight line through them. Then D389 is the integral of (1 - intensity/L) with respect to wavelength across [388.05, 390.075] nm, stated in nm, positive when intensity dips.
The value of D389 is 0.20 nm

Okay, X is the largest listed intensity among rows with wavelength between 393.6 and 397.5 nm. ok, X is 4.392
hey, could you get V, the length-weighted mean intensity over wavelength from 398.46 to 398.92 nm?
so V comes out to 3.91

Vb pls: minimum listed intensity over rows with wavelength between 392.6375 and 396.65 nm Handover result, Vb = 2.158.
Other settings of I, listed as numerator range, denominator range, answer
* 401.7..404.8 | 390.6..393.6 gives 1.24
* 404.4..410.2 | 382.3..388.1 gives 1.30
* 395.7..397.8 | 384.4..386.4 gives 0.82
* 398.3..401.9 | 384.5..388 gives 1.08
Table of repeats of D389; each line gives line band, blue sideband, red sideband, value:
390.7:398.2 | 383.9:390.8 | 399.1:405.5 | 0.84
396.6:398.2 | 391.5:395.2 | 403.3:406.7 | 0.45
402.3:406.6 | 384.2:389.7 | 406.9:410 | -0.38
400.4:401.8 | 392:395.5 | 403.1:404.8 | -0.04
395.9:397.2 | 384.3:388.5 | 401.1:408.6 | 0.37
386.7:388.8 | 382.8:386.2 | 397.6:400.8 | -0.23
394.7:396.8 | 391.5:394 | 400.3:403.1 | 0.05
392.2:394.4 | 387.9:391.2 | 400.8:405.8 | 0.10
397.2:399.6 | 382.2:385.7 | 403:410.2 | 0.14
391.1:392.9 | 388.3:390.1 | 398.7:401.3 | -0.37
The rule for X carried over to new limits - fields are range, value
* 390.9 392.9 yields 4.4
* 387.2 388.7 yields 4.017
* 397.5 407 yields 4.835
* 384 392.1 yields 6.015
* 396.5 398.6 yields 3.929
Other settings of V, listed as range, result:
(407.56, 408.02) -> 4.21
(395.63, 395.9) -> 3.83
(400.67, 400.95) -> 4.09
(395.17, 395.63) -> 3.69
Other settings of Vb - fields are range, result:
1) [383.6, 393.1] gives 1.833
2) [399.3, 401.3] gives 3.828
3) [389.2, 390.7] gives 2.533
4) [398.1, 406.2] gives 3.432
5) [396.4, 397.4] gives 2.104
